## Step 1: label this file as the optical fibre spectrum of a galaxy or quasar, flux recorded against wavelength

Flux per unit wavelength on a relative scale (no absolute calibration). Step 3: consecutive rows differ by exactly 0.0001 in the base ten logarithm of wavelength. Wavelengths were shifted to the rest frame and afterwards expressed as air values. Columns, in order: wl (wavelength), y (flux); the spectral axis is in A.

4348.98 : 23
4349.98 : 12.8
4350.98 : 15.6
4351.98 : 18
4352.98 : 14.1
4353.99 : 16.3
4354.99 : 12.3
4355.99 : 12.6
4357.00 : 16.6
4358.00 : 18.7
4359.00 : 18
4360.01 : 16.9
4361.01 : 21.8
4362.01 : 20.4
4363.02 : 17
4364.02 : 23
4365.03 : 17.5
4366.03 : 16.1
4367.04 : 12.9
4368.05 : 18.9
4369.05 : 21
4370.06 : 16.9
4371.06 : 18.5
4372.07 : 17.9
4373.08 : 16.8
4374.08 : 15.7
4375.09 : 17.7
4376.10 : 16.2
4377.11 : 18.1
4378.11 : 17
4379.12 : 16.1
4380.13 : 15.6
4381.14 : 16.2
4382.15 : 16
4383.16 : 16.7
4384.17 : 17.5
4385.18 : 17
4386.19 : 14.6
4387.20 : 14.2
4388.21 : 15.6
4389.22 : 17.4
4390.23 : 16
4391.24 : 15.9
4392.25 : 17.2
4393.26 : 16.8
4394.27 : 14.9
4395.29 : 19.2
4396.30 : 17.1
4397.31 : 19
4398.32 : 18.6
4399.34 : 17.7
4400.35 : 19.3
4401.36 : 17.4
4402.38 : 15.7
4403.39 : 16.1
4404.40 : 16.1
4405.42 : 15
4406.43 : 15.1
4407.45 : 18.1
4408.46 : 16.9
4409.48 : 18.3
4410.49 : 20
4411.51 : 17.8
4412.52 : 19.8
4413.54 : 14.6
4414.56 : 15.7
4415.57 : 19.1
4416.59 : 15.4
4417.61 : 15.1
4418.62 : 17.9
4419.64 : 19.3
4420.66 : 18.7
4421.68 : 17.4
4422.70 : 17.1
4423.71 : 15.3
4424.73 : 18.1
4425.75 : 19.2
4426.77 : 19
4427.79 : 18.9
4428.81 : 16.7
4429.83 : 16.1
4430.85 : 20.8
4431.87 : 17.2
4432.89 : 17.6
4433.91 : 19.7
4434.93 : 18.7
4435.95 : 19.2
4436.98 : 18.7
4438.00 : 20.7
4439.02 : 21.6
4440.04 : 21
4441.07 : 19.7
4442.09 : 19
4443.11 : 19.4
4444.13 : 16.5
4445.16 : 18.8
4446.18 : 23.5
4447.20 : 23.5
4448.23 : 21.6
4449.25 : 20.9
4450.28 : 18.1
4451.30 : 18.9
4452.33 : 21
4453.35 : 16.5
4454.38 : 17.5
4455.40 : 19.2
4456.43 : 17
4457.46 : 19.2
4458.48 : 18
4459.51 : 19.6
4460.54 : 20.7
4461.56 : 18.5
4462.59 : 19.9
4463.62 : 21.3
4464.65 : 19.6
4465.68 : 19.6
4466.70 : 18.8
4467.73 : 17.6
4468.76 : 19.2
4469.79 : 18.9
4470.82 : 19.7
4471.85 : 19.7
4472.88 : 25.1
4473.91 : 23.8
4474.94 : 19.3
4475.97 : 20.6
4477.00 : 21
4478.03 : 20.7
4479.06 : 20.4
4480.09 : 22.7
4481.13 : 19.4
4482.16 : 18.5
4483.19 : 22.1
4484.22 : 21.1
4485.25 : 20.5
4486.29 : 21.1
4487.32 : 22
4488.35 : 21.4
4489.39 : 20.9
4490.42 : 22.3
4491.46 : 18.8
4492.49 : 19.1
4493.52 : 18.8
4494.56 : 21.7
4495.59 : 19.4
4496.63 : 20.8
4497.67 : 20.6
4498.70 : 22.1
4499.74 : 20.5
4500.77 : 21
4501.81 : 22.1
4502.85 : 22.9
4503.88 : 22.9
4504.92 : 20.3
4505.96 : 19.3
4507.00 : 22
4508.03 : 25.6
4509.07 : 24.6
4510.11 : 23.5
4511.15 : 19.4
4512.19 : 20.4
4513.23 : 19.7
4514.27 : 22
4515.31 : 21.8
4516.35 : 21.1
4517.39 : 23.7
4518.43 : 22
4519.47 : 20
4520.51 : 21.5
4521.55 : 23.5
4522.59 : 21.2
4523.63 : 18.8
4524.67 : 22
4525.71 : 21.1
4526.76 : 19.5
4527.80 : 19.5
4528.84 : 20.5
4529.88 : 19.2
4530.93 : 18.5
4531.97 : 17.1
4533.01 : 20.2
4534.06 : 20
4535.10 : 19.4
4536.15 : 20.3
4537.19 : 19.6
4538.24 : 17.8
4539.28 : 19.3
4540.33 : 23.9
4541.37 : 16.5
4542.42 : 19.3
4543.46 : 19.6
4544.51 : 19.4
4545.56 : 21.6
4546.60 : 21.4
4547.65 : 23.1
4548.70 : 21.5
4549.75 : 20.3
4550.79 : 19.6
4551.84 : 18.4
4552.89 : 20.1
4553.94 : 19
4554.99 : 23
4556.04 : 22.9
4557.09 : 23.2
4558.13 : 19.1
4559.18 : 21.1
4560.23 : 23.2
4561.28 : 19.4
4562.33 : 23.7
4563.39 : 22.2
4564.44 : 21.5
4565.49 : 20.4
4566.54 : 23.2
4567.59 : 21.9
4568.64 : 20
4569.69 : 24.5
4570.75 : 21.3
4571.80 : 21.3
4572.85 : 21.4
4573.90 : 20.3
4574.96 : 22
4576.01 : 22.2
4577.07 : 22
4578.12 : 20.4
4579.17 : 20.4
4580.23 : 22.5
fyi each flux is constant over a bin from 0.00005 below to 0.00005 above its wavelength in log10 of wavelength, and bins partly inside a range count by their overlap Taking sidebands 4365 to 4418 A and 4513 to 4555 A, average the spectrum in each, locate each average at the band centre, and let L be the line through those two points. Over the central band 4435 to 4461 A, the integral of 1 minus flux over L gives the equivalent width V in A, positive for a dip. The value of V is -1.86 A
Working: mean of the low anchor 16.9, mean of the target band 19.6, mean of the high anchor 20.4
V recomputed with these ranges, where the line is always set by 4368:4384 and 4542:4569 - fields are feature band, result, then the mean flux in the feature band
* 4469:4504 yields -2.4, 20.9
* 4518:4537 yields 0.2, 20.2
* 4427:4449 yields -1.1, 19.5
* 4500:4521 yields -1.7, 21.8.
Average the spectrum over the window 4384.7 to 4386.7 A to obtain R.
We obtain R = 15.8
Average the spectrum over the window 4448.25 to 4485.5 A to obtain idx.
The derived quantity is 19.9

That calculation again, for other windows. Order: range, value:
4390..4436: 17.5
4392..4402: 17.7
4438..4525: 20.6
